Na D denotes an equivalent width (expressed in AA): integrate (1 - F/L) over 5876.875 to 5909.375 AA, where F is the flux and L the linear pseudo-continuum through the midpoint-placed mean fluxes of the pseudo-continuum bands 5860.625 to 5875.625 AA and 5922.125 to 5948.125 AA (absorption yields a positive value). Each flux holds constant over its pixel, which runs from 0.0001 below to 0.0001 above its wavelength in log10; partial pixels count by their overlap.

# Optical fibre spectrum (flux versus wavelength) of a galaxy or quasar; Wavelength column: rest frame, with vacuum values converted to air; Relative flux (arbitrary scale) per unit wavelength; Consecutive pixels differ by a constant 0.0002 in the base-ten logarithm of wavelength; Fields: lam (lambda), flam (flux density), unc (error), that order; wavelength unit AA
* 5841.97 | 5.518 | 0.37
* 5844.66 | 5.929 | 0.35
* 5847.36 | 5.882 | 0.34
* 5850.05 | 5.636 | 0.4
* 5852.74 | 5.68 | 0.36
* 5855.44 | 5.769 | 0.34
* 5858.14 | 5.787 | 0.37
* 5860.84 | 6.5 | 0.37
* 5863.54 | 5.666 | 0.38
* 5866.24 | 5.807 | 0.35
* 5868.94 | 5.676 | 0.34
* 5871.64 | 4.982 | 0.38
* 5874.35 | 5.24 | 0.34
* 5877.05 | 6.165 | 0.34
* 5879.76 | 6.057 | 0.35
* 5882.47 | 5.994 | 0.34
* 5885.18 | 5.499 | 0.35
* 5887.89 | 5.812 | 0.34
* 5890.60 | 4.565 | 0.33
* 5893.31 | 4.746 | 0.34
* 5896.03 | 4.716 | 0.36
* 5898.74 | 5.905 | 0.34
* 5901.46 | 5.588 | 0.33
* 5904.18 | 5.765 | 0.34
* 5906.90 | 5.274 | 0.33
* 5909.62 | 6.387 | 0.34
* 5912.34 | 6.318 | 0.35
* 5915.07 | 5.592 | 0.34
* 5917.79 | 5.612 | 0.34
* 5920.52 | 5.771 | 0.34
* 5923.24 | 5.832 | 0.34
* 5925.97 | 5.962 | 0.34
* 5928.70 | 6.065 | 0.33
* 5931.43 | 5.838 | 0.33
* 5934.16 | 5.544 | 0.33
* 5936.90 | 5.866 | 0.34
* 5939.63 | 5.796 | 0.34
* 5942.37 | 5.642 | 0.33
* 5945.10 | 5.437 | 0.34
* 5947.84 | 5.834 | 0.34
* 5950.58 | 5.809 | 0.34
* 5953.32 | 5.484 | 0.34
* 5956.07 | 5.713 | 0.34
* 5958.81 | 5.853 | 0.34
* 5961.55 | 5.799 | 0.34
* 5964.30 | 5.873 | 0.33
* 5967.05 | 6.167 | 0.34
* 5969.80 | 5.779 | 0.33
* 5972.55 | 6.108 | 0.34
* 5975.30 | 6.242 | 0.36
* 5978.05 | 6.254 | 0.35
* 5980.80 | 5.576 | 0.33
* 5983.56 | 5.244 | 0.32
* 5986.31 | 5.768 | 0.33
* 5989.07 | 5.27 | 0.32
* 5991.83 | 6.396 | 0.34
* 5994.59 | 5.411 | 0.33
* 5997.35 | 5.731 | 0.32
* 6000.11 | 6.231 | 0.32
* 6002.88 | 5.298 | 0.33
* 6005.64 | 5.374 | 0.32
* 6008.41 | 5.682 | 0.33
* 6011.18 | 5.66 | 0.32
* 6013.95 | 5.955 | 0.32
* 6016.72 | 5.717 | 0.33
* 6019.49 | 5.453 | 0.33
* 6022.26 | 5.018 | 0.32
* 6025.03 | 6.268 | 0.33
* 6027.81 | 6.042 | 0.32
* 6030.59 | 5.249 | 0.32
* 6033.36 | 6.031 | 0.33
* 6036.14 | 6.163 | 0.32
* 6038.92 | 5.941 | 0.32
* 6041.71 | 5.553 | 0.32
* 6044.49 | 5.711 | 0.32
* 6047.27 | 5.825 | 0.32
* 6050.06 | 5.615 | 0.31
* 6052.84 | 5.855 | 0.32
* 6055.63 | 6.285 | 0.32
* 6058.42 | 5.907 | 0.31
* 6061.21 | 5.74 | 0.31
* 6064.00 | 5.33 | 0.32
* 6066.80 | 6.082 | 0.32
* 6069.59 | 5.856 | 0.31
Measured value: 0.82 AA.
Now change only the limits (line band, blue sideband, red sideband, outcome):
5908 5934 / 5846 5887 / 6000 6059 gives -0.68 AA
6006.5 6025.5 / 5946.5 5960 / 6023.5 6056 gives 0.60 AA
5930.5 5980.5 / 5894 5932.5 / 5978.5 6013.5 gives -1.14 AA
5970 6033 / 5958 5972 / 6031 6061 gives 1.68 AA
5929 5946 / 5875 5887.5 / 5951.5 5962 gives 0.11 AA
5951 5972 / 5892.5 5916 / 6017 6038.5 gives -0.54 AA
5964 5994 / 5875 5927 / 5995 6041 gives -0.86 AA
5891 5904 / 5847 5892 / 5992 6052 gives 1.04 AA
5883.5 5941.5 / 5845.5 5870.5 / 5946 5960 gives 1.21 AA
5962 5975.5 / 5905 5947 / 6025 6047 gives -0.43 AA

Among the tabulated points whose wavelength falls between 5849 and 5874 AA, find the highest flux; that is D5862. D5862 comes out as 6.5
